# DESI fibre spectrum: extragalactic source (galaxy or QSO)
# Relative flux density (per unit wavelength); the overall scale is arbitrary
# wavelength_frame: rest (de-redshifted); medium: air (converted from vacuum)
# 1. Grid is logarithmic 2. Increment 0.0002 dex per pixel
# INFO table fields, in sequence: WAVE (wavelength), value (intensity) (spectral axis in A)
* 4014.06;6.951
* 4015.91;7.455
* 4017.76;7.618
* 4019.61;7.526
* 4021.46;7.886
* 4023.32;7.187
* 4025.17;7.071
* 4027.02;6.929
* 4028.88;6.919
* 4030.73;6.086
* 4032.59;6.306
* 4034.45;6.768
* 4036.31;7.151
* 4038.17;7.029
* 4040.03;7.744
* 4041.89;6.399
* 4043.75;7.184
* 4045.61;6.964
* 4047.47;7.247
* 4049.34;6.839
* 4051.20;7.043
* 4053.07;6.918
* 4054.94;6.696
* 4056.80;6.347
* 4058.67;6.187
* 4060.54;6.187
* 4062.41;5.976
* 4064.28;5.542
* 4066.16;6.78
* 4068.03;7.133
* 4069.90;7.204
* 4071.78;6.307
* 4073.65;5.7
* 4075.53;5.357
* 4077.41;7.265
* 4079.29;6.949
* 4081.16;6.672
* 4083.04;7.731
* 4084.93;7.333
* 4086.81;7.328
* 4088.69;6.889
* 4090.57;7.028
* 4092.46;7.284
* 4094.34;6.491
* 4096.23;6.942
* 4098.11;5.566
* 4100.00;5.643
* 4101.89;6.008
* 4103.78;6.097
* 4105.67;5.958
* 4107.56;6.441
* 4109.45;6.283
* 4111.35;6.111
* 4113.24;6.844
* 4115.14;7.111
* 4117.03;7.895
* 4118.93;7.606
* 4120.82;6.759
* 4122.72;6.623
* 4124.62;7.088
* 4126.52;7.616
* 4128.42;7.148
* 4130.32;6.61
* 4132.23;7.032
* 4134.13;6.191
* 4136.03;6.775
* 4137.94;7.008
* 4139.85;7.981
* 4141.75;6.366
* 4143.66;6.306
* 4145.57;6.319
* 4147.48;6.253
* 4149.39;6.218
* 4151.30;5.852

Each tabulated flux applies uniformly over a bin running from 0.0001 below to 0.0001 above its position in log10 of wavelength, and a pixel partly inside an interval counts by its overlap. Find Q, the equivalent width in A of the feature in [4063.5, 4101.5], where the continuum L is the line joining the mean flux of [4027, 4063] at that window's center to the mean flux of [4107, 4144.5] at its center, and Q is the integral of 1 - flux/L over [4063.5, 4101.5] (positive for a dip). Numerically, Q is 0.92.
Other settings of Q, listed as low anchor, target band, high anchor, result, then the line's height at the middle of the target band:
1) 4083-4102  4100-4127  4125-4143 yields 0.63 A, 6.85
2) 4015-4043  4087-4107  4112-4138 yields 1.72 A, 7.03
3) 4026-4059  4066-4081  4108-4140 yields 0.64 A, 6.88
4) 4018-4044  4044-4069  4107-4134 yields 1.34 A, 7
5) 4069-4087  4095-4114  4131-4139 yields 1.60 A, 6.76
